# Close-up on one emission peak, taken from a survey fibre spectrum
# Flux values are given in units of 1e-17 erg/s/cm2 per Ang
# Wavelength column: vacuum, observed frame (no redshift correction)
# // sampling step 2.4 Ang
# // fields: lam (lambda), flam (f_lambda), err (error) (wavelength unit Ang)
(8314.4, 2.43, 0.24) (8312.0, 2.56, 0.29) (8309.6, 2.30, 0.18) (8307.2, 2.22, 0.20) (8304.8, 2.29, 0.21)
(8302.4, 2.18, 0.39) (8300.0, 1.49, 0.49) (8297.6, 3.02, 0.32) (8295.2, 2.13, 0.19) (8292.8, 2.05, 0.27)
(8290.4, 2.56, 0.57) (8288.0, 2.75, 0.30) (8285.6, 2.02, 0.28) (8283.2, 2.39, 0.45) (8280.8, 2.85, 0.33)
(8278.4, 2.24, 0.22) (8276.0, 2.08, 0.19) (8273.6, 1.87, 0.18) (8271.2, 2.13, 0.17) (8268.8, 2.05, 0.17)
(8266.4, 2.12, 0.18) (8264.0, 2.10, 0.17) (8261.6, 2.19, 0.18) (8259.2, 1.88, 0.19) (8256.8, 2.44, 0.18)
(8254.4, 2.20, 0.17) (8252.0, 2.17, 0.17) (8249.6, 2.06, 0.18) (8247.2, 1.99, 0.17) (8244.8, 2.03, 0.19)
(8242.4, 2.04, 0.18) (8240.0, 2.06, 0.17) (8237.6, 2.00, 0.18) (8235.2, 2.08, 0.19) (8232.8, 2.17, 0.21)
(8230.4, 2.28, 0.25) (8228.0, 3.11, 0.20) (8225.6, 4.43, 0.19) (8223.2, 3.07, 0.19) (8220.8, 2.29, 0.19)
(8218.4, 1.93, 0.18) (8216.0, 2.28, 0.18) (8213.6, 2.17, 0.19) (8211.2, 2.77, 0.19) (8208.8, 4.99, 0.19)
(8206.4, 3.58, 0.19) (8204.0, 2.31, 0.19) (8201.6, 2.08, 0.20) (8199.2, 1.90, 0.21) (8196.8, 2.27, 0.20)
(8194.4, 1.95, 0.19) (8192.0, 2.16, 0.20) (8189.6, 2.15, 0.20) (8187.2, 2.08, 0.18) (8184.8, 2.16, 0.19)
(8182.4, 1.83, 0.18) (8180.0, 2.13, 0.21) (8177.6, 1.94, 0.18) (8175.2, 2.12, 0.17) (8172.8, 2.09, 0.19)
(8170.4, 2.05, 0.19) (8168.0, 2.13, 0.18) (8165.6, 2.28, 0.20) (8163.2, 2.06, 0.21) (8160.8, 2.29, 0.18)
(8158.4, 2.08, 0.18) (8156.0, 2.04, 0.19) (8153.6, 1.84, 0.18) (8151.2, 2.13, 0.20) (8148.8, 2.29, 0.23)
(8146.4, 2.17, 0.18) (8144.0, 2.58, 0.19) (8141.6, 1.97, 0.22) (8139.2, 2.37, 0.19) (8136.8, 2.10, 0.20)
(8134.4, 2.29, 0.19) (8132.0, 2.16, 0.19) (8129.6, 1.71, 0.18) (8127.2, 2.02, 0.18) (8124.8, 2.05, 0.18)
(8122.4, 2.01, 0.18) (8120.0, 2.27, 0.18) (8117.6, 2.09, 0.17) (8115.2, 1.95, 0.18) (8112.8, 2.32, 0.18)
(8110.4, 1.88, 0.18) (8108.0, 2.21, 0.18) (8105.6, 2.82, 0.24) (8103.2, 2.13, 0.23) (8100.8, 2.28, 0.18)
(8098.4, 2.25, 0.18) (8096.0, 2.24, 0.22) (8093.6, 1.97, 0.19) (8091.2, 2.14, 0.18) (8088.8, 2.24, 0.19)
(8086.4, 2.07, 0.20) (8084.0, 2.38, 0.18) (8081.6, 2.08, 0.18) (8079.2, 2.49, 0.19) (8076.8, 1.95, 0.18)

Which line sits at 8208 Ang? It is [S II] 6716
